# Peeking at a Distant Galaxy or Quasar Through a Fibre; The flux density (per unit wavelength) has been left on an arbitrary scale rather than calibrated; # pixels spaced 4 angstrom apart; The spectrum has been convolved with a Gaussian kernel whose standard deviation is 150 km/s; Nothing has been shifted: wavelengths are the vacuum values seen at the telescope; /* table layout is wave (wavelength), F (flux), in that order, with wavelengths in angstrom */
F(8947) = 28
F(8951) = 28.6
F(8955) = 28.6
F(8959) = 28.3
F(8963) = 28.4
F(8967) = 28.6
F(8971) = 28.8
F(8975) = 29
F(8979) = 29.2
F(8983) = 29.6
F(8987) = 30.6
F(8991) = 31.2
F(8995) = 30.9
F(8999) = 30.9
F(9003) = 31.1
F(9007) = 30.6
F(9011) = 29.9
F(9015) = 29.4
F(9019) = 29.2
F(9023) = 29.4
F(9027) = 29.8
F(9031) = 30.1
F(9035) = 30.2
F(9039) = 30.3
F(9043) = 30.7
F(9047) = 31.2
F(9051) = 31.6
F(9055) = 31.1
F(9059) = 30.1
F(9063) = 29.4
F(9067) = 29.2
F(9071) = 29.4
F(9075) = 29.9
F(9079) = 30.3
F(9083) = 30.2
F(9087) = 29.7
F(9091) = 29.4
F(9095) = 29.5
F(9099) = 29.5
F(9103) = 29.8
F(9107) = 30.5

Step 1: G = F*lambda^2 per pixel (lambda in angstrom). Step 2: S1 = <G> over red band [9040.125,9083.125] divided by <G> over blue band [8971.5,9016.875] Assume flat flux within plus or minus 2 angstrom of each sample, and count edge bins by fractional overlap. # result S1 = 1.0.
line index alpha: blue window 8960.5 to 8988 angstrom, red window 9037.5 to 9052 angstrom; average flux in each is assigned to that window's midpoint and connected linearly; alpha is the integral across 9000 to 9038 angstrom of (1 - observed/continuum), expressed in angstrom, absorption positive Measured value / 0.3 angstrom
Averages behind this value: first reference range 29.1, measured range 30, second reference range 30.9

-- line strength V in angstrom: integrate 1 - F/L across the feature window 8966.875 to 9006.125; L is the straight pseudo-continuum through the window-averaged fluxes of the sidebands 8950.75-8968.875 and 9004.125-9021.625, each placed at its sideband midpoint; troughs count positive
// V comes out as -1.2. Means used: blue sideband 28.5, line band 30.1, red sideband 29.8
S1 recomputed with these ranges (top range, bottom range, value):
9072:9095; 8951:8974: 1.07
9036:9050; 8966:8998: 1.05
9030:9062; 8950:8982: 1.09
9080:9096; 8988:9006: 0.98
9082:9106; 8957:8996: 1.04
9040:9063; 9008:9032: 1.05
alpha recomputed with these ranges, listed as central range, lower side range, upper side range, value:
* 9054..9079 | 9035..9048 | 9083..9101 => 0.23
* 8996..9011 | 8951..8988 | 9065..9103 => -0.81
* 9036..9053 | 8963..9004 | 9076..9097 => -0.60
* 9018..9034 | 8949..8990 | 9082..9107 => -0.19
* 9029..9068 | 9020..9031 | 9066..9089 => -0.92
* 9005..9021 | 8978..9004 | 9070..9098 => 0.30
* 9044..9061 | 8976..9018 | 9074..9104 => -0.57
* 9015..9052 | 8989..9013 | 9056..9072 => -0.02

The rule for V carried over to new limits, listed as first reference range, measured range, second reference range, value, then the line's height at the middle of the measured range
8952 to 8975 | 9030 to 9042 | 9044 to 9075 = -0.16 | 29.9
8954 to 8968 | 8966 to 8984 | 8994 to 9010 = 0.14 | 29.3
